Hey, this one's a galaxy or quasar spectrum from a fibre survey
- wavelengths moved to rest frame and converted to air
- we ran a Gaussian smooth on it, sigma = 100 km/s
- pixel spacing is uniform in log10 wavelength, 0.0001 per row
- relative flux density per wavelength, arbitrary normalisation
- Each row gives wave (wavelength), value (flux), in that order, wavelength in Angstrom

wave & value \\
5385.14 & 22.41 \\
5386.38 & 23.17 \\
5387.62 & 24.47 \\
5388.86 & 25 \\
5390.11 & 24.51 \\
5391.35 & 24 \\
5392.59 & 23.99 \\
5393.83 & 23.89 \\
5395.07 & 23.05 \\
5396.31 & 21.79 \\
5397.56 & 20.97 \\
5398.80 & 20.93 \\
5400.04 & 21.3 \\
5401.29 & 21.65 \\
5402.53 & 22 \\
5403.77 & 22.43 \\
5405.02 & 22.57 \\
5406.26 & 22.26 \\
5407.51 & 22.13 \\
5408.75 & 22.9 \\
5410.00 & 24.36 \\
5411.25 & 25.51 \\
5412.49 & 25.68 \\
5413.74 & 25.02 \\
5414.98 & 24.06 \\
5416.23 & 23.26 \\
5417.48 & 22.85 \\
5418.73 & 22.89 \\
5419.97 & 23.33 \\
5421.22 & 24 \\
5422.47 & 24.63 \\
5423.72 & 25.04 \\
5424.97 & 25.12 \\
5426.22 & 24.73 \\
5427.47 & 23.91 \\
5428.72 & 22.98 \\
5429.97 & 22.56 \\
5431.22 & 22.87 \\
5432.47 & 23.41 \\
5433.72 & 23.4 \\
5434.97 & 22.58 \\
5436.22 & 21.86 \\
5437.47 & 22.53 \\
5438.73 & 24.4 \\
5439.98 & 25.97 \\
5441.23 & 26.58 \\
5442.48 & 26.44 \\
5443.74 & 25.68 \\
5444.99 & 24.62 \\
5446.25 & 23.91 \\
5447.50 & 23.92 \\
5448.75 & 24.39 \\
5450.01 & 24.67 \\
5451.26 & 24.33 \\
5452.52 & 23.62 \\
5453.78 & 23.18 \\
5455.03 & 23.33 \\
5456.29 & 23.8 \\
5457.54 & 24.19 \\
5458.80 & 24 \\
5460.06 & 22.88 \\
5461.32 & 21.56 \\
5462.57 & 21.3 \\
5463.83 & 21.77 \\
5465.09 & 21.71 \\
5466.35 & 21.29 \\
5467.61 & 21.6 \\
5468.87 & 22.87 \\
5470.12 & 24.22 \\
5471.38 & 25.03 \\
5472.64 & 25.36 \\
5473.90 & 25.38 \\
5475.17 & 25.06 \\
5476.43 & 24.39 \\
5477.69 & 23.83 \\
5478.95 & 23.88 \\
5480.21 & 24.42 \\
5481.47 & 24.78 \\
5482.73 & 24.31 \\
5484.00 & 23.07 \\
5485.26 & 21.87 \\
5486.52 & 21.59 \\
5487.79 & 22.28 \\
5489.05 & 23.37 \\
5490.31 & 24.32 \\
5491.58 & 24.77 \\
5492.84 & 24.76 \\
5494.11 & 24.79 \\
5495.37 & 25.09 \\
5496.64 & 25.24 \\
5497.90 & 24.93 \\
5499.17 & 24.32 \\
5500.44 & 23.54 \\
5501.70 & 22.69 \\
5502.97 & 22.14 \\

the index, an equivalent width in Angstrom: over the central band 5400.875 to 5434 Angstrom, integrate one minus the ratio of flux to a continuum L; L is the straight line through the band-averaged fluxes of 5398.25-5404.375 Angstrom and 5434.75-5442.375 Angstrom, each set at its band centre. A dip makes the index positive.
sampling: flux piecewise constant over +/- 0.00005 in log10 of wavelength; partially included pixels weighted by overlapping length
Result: -1.1 Angstrom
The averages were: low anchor 21.7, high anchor 24.2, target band 23.6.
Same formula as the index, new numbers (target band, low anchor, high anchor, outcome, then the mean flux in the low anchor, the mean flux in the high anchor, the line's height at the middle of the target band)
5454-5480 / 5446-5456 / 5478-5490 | 0.3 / 23.9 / 23.3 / 23.6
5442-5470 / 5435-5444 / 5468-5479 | 1.3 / 24.6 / 24.4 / 24.5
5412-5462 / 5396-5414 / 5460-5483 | -1.9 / 22.7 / 23.5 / 23.1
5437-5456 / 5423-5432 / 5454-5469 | -1.1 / 23.9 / 22.5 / 23.1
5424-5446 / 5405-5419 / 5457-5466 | -1.0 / 23.7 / 22.4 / 23.1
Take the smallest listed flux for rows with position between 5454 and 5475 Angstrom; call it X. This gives 21.29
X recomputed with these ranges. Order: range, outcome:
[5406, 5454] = 21.86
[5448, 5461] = 22.88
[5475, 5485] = 23.07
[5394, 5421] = 20.93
